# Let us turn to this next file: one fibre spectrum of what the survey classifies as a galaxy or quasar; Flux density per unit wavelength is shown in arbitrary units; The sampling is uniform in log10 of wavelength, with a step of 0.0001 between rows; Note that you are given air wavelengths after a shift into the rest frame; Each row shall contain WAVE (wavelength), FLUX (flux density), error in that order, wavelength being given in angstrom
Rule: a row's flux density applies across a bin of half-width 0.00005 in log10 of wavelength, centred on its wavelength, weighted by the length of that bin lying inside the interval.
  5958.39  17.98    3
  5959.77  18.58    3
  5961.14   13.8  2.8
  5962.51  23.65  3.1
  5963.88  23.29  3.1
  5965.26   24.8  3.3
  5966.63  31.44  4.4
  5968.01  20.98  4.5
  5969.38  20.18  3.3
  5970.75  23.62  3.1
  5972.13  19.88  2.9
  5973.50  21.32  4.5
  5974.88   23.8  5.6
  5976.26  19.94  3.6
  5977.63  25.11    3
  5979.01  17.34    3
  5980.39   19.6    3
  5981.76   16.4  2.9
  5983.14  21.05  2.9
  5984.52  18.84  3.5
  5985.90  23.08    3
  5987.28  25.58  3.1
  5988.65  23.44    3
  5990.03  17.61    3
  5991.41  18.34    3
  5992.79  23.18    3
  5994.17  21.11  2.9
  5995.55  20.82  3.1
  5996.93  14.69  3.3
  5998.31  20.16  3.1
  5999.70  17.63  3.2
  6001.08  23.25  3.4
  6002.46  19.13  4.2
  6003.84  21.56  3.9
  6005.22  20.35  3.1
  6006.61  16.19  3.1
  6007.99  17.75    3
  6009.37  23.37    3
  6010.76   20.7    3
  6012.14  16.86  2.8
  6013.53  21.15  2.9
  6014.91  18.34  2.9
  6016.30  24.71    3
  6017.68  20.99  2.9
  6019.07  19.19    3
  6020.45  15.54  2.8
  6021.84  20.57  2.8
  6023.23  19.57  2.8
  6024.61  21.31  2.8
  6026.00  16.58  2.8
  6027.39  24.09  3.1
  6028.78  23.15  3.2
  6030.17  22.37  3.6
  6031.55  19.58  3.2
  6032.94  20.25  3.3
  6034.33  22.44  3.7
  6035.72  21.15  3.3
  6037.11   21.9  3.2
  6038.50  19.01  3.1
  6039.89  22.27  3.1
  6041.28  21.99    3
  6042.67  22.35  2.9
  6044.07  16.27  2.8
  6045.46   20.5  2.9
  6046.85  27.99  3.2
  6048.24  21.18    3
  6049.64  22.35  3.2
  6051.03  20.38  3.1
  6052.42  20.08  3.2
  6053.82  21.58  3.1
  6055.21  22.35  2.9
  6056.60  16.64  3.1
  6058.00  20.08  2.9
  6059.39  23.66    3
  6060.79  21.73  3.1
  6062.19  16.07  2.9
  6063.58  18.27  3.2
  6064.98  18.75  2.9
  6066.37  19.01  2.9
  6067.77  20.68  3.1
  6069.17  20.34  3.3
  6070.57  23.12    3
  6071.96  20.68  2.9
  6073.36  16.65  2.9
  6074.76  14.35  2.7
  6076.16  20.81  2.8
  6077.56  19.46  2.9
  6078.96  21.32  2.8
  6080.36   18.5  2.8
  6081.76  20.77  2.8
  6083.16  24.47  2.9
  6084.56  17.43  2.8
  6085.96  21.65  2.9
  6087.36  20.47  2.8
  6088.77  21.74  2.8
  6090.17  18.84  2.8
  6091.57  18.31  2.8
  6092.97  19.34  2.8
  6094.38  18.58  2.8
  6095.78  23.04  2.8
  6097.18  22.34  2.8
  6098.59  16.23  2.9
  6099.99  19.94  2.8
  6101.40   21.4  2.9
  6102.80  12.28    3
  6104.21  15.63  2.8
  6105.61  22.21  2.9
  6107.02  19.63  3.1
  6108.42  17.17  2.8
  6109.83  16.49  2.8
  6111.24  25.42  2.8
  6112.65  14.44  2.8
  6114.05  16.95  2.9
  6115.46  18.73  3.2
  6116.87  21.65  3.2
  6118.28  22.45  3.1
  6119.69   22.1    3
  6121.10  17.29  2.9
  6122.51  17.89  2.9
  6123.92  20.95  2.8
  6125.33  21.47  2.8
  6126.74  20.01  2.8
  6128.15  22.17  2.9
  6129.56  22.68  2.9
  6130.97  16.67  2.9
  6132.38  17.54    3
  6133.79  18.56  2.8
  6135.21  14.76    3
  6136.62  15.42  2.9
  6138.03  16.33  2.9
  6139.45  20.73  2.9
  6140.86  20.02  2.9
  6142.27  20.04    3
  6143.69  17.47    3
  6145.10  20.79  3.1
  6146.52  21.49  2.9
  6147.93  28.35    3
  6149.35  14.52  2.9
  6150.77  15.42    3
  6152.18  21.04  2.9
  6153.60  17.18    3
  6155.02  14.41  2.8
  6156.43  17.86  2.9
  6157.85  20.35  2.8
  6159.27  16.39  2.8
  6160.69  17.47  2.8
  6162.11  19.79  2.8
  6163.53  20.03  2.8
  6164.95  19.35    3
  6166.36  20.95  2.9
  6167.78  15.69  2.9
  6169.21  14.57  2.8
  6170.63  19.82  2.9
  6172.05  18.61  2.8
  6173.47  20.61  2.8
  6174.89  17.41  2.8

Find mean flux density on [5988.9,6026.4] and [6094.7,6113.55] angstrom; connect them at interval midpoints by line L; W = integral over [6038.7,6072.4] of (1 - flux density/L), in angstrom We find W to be -2.5 angstrom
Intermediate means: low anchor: 19.7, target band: 20.7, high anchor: 18.9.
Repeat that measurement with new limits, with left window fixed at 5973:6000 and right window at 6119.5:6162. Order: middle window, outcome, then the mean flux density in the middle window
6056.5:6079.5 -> 0.08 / 19.6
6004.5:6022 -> 0.48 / 19.6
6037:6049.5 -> -1.02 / 21.5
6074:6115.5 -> 0.20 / 19.3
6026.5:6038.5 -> -0.97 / 21.6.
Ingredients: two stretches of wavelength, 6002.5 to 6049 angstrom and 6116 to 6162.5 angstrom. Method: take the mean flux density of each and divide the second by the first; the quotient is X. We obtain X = 0.93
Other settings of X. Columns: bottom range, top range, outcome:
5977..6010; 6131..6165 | 0.91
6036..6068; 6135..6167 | 0.91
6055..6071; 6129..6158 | 0.93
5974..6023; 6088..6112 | 0.96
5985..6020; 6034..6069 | 1.02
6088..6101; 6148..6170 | 0.91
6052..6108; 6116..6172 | 0.97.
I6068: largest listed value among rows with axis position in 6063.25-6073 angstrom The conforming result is 23.12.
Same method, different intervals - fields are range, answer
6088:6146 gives 25.42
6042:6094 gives 27.99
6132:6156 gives 28.35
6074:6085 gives 24.47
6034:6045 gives 22.44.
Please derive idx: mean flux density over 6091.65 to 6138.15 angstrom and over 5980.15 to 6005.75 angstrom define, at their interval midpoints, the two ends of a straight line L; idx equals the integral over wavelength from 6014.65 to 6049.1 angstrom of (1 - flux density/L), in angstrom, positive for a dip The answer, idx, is -1.8 angstrom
